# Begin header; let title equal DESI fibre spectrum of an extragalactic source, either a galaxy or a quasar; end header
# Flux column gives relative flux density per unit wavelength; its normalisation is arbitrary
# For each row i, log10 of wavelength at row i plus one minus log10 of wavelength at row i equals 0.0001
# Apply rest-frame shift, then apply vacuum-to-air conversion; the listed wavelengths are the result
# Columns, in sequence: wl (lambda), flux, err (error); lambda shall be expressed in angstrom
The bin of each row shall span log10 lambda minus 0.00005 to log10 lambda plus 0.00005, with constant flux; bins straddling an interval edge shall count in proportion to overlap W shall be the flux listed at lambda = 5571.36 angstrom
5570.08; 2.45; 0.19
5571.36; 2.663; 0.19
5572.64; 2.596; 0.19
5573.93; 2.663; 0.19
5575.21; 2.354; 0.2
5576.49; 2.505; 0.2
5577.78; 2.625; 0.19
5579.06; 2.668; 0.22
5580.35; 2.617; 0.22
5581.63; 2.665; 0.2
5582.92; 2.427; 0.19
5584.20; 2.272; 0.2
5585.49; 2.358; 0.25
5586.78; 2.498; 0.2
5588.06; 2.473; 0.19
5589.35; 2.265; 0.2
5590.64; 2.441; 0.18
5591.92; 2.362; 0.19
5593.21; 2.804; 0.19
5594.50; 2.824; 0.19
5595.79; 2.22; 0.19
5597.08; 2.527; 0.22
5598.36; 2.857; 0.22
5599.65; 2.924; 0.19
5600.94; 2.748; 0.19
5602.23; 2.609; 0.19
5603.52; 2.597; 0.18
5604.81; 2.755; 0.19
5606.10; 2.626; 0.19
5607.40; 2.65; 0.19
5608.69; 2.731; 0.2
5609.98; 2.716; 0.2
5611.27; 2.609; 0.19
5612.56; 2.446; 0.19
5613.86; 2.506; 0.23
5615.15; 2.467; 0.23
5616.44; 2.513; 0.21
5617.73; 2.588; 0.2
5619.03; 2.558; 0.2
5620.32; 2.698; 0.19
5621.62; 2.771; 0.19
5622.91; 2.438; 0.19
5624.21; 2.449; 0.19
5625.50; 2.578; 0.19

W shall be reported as 2.663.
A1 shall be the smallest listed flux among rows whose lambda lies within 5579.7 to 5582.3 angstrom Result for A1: 2.617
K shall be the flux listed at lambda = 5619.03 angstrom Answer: 2.558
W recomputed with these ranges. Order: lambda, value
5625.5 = 2.578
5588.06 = 2.473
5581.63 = 2.665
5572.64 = 2.596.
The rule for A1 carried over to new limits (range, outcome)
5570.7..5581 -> 2.354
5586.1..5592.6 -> 2.265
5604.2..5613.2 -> 2.446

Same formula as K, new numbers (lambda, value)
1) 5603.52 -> 2.597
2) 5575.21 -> 2.354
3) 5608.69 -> 2.731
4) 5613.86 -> 2.506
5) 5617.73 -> 2.588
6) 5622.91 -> 2.438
